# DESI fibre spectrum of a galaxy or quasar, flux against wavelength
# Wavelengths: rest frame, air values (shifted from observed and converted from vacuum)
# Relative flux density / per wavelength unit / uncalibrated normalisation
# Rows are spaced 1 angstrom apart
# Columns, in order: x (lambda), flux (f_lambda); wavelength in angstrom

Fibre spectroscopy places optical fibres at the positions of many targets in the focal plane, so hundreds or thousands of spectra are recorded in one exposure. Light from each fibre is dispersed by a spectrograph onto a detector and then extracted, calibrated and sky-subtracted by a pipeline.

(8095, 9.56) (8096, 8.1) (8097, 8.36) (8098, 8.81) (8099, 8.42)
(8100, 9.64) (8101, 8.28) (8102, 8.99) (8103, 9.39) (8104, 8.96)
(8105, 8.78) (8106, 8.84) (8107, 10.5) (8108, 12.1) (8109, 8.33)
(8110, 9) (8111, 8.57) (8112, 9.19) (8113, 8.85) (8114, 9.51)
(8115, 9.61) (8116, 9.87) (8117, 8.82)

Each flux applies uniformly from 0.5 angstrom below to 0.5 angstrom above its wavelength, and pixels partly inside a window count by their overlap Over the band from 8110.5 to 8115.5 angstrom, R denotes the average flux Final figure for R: 9.15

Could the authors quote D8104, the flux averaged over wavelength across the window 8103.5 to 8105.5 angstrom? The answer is 8.87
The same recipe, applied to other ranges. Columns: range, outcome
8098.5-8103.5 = 8.94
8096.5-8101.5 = 8.7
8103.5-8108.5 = 9.84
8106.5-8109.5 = 10.3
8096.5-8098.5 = 8.59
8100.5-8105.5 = 8.88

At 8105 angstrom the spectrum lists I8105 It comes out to 8.78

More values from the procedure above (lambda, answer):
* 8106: 8.84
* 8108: 12.1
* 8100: 9.64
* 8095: 9.56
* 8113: 8.85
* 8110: 9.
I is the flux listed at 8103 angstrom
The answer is 9.39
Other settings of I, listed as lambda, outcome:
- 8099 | 8.42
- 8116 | 9.87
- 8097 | 8.36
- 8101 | 8.28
